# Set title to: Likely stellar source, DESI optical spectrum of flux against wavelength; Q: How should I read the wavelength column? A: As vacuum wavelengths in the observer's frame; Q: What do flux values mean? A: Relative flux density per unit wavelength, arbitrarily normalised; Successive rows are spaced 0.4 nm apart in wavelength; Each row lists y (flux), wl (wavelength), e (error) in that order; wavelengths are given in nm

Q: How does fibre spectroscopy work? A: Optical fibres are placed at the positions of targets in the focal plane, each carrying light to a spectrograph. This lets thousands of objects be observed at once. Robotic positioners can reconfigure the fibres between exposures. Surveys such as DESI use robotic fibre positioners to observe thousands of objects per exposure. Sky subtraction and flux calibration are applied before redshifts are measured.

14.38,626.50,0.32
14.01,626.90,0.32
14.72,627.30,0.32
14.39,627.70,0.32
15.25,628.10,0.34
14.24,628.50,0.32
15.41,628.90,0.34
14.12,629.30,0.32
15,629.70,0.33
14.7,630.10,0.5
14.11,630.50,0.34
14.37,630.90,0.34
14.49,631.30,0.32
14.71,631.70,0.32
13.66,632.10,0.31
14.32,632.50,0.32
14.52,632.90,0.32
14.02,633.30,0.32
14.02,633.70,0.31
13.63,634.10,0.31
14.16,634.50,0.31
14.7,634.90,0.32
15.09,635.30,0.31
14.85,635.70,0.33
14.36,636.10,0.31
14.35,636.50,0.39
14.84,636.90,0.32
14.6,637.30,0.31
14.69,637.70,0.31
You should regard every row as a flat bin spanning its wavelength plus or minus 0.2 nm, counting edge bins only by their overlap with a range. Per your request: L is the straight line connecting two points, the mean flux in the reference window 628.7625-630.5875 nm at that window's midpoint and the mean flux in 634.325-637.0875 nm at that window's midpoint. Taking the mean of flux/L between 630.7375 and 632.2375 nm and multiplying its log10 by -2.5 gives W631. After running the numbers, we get 0.02 mag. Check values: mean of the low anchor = 14.7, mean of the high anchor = 14.6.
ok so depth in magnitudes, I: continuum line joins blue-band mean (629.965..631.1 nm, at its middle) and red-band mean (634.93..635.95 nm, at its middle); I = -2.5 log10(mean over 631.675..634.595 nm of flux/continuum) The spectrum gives 0.04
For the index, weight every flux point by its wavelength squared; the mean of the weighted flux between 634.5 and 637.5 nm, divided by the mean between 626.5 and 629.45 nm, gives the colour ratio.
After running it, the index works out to 1.03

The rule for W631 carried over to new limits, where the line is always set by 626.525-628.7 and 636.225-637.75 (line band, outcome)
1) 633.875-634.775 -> 0.05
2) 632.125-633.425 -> 0.03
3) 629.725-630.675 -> 0.00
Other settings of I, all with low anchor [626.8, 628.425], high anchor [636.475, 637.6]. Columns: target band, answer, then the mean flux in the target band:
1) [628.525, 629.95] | -0.012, 14.8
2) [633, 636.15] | 0.021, 14.4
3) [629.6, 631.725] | 0.006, 14.5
